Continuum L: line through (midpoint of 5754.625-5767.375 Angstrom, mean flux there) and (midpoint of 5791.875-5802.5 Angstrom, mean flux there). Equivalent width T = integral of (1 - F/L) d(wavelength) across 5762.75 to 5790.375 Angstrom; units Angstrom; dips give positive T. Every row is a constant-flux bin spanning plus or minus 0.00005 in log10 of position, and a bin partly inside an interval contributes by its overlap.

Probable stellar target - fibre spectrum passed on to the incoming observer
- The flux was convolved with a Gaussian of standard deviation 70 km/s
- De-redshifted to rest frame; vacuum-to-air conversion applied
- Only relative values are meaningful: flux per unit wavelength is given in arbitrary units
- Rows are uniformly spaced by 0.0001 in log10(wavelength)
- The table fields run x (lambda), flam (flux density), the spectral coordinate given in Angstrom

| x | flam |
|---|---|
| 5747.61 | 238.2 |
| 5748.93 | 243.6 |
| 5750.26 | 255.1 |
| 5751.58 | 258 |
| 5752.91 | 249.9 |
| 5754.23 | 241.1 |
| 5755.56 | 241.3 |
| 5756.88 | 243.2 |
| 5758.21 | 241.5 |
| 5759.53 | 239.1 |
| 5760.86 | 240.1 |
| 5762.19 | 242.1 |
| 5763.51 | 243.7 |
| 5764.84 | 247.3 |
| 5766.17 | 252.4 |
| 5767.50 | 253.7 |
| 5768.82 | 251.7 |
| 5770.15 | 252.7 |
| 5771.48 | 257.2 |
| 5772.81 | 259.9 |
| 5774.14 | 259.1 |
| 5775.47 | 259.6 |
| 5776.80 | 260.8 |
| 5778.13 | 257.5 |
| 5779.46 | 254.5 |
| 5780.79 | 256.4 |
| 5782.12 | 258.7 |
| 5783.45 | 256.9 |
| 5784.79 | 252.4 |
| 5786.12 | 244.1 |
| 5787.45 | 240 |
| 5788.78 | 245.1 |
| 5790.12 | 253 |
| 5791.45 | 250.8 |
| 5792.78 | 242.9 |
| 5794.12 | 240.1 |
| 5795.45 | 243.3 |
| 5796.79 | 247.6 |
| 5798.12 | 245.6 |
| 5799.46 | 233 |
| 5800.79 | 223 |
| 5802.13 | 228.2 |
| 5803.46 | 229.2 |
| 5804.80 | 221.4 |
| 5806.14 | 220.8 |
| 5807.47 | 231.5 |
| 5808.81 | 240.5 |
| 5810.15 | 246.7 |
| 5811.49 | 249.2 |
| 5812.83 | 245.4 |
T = -1.3 Angstrom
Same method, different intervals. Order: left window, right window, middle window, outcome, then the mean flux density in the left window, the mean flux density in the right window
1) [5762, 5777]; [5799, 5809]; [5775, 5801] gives -0.95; 254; 228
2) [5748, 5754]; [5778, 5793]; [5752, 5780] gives 0.08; 250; 251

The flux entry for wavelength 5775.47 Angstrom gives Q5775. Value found 259.6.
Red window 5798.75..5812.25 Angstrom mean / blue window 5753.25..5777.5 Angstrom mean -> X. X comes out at 0.9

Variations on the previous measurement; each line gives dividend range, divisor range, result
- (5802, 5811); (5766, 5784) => 0.90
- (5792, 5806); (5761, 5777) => 0.93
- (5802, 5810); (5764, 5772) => 0.91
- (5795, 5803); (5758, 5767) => 0.97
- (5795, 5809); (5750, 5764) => 0.95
